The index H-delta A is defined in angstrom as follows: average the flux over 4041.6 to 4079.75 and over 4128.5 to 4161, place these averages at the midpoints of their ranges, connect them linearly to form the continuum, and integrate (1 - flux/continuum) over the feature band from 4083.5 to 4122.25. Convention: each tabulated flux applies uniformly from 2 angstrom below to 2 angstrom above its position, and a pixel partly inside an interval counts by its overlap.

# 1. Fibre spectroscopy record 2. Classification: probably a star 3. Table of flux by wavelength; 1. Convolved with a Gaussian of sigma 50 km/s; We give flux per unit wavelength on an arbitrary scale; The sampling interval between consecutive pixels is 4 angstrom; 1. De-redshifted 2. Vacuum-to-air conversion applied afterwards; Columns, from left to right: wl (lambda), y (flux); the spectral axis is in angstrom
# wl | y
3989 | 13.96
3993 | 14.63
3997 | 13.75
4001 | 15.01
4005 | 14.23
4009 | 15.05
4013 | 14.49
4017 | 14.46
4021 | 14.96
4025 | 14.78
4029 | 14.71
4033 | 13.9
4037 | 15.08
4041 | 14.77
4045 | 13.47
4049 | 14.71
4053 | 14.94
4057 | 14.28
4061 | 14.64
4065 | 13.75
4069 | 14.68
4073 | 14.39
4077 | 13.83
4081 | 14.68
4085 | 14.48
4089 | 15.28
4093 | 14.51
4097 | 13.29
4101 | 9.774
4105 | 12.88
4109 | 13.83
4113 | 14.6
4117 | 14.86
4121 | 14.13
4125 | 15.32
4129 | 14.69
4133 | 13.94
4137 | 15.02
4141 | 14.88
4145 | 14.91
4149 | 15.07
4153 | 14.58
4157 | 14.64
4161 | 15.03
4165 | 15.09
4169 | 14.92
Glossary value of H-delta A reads 2.1 angstrom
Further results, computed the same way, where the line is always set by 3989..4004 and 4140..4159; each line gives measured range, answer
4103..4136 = 0.95 angstrom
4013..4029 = -0.28 angstrom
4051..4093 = 0.28 angstrom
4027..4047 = 0.15 angstrom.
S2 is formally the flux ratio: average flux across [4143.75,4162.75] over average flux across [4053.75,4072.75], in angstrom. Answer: 1.0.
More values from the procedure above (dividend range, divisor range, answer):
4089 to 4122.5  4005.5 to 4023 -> 0.92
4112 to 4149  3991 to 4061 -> 1.01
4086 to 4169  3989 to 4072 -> 0.99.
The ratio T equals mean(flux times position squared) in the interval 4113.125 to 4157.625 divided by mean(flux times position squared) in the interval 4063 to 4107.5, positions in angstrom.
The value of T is 1.10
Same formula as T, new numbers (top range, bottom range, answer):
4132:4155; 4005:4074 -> 1.07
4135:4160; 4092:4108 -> 1.21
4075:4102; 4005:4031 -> 0.97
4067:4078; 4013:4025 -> 1.00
